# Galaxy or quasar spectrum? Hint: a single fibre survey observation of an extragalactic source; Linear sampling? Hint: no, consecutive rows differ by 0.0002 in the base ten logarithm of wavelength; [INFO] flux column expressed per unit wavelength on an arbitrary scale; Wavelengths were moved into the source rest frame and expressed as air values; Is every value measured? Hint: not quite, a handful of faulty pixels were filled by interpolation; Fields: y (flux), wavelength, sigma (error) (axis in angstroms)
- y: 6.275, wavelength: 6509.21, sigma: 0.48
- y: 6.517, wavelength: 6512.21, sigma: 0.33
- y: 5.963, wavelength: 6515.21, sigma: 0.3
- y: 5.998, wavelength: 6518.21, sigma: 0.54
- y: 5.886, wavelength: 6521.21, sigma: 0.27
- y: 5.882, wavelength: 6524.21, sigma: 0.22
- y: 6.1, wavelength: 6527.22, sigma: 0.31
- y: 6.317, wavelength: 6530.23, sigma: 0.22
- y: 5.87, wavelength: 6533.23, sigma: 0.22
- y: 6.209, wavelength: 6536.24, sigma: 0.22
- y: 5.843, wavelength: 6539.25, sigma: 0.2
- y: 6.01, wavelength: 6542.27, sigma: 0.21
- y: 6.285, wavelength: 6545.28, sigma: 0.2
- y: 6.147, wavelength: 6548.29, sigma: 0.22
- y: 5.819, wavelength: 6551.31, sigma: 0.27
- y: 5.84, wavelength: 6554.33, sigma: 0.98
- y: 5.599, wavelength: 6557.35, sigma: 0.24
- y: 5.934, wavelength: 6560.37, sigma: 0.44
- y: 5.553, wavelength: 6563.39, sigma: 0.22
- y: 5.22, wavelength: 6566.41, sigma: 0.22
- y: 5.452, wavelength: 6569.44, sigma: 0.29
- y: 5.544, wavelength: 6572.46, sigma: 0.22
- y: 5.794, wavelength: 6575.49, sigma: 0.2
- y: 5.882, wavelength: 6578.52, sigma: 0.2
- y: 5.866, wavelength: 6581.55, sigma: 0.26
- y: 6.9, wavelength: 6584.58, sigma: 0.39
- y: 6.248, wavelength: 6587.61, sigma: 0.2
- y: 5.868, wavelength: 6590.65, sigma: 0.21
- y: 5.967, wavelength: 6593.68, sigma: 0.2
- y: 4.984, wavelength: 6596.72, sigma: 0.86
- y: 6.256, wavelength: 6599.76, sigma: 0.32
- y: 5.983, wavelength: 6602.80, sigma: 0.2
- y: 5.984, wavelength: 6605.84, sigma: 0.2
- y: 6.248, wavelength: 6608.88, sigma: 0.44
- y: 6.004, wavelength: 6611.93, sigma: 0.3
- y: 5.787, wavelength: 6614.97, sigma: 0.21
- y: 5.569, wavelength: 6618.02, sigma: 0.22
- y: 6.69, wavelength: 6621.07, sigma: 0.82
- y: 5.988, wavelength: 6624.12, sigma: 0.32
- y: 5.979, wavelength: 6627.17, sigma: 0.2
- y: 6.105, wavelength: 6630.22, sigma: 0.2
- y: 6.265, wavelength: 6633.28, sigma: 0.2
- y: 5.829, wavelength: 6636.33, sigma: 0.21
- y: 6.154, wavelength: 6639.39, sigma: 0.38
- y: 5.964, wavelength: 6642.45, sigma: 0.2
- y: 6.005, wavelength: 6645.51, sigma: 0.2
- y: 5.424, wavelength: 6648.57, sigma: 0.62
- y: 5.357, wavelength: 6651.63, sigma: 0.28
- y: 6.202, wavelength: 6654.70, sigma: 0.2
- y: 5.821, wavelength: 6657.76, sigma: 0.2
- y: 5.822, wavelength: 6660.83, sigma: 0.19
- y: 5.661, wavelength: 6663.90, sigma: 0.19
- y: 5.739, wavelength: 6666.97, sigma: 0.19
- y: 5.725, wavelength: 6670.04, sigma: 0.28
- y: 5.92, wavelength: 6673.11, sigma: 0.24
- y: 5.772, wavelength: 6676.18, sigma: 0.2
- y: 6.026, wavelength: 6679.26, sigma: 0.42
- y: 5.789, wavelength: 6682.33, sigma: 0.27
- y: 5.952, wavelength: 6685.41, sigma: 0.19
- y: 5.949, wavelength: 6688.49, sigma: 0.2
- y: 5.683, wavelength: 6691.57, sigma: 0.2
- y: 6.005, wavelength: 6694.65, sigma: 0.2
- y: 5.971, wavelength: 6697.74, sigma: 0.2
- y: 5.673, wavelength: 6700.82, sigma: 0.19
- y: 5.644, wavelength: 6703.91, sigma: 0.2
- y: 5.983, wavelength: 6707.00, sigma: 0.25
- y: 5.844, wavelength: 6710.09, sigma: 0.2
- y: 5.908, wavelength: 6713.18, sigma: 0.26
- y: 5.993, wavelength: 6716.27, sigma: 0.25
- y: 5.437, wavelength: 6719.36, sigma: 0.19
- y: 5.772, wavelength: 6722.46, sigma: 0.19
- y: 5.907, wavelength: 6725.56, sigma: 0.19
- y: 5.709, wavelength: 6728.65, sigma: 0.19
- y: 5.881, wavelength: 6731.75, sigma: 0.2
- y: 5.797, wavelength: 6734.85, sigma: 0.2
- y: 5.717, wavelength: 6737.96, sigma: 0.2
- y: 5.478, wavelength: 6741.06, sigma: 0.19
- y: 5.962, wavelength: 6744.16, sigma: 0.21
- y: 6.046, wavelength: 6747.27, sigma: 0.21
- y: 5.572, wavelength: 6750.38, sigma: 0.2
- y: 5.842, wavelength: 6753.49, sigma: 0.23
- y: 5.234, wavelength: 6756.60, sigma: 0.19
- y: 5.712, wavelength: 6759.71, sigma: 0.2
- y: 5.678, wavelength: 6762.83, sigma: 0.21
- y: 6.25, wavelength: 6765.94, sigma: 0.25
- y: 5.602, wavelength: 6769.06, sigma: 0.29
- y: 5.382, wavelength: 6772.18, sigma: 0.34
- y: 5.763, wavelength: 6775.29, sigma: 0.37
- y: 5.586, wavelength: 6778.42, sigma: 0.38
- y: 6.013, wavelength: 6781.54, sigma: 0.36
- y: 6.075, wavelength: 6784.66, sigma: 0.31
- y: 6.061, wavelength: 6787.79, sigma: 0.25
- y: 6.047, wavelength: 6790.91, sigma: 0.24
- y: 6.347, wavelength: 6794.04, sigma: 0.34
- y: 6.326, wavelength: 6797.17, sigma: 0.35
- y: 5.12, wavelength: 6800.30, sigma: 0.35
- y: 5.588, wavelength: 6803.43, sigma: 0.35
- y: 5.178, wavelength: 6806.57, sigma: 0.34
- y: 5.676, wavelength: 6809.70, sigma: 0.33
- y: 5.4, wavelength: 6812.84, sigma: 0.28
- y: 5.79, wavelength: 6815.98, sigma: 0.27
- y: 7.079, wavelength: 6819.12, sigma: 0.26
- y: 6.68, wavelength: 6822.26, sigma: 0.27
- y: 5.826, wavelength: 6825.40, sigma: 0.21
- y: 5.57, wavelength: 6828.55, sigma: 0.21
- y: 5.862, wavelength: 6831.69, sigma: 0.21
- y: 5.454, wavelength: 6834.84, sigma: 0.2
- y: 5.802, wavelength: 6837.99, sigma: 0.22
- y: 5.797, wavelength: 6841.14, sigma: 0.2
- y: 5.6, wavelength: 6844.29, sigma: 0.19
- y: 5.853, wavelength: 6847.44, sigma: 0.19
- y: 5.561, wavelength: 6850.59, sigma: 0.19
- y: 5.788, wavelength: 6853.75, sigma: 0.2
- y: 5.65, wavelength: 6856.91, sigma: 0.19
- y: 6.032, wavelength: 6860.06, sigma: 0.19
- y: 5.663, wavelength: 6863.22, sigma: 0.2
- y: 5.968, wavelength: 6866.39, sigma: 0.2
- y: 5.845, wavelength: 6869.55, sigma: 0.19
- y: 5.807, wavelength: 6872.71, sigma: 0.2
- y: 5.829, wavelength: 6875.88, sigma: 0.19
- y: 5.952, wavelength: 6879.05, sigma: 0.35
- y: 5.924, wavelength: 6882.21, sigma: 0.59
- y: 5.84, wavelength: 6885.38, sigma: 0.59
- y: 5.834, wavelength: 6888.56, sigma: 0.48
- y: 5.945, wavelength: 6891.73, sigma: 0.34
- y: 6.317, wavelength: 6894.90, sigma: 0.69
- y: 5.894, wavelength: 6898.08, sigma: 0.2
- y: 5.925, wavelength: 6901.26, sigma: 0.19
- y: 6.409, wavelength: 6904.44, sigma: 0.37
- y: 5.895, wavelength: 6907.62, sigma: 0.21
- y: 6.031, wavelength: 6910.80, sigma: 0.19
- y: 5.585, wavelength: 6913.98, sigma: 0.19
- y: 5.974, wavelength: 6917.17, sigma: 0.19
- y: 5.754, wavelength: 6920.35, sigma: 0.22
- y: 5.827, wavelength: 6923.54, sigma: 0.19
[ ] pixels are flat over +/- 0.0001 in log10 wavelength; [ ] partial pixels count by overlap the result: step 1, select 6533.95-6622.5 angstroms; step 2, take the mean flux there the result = 5.91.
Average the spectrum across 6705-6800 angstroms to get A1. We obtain 5.82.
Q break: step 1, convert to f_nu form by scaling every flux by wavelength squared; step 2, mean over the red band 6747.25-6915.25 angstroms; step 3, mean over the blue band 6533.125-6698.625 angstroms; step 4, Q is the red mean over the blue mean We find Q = 1.06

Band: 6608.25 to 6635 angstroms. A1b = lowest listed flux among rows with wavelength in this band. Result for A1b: 5.569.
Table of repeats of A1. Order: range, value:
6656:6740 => 5.82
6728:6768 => 5.76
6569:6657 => 5.95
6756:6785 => 5.73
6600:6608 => 6.05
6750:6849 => 5.81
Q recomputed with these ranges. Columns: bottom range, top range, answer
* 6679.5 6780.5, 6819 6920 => 1.06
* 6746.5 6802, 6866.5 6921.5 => 1.06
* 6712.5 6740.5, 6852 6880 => 1.05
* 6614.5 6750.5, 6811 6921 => 1.06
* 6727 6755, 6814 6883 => 1.05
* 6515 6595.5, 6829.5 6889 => 1.07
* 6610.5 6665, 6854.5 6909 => 1.07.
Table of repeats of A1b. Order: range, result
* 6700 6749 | 5.437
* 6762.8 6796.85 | 5.382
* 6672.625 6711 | 5.644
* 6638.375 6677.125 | 5.357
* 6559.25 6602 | 4.984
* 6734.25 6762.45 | 5.234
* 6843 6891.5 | 5.561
